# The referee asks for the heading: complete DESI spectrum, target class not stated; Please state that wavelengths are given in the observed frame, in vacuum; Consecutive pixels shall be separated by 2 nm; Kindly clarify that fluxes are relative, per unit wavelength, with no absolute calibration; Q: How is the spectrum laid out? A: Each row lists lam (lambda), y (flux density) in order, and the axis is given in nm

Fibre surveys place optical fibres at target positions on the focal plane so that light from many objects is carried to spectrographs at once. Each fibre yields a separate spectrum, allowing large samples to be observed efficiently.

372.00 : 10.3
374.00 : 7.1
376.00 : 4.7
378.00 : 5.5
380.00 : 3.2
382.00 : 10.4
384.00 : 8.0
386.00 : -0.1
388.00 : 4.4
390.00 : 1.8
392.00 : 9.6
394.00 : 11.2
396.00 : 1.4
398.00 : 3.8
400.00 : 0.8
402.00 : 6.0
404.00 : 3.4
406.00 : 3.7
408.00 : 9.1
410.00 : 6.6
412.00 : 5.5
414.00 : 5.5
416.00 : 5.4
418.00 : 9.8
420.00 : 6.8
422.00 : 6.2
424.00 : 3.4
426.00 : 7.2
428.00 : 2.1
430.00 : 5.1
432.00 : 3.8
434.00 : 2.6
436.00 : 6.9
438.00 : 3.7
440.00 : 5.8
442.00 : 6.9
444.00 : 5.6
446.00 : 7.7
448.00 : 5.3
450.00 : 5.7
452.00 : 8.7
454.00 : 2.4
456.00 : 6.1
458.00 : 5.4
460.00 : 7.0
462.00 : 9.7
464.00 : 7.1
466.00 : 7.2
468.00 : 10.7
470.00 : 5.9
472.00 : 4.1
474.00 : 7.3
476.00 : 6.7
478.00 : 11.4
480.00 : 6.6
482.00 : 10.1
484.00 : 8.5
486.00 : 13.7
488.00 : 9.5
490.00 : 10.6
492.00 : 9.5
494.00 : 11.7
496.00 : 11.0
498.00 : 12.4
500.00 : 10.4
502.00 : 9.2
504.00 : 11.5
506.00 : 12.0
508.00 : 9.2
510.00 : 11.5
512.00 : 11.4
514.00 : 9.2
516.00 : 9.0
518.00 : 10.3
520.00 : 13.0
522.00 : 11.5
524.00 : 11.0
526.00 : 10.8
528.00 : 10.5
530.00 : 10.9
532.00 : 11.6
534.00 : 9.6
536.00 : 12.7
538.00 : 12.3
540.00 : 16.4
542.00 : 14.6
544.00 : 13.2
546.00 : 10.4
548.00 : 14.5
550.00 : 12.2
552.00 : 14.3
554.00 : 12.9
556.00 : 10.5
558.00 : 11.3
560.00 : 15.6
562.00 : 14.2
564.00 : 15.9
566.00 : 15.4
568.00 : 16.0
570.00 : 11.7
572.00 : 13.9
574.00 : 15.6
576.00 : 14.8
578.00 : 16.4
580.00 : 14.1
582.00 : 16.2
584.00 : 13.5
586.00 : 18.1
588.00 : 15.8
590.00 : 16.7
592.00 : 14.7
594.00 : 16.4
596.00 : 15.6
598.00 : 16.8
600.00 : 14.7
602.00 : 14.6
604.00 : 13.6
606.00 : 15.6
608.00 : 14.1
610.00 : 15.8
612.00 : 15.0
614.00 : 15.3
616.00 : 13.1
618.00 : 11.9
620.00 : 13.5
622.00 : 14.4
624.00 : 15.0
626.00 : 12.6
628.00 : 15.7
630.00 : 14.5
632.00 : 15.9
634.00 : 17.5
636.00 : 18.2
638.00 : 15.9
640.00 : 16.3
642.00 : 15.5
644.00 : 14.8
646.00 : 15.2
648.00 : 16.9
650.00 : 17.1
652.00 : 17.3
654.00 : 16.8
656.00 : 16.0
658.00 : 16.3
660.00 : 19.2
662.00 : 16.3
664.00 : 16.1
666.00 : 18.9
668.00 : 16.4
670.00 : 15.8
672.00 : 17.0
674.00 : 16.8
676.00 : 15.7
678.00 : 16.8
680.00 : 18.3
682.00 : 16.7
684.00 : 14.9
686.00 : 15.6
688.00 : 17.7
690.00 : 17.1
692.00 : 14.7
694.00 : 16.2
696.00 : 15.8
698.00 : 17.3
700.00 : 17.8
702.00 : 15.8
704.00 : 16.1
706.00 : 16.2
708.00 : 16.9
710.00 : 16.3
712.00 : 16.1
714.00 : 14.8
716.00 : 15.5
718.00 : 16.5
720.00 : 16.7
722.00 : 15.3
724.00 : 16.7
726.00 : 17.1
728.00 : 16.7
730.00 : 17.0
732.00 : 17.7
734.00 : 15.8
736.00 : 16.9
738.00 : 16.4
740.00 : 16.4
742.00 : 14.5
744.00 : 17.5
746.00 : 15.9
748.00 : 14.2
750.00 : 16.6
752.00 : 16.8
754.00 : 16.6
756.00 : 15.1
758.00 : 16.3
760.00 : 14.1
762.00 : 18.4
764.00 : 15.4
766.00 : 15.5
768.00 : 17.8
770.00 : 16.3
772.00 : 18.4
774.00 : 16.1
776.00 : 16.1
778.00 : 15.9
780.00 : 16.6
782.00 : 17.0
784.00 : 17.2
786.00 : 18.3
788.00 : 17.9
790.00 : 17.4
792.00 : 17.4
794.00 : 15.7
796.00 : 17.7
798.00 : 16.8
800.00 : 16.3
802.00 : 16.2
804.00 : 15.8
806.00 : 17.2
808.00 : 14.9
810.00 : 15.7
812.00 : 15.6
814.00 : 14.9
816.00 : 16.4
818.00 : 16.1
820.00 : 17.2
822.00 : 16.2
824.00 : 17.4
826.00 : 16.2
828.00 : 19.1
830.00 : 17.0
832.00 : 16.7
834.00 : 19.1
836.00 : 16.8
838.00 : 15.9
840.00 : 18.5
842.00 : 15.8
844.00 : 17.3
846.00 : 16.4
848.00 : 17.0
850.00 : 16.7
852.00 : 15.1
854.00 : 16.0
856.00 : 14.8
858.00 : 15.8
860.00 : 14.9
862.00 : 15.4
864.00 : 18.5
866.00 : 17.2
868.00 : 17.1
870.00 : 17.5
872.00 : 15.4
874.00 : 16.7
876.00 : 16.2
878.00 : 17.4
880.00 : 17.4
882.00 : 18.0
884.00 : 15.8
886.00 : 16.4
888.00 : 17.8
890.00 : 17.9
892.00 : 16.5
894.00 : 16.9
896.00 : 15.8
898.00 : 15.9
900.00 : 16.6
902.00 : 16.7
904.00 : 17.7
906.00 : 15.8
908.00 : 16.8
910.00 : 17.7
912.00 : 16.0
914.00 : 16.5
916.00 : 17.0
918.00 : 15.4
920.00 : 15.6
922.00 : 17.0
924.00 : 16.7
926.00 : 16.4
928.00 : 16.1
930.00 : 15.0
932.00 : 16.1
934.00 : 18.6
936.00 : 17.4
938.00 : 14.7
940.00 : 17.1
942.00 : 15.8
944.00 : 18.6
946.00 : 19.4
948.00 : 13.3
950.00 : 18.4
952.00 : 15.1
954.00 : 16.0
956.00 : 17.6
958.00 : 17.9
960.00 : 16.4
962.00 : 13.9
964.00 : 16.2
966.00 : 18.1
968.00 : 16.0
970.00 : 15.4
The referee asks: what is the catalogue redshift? 0.20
